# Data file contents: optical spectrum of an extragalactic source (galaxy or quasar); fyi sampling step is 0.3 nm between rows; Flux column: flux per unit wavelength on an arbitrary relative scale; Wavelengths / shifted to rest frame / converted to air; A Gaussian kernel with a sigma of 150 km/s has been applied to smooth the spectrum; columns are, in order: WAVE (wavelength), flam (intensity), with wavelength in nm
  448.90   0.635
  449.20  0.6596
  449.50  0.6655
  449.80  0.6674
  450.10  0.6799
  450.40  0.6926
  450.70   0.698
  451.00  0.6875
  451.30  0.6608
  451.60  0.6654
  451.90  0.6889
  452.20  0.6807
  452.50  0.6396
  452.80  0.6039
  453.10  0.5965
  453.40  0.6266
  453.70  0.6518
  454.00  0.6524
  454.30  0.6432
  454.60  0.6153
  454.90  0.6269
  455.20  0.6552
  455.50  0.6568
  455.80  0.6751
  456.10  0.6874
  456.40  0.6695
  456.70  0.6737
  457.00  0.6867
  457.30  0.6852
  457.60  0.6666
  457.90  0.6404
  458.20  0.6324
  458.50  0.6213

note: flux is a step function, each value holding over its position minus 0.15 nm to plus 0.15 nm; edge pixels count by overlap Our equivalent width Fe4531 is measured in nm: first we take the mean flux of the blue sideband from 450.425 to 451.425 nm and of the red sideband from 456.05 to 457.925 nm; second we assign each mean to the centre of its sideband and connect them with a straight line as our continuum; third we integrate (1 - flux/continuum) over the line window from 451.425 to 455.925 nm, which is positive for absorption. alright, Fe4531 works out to 0.23 nm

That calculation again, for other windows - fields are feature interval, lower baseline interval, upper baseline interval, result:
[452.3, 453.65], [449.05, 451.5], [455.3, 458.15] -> 0.10 nm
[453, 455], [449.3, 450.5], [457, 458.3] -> 0.11 nm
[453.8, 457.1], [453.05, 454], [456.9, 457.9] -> -0.03 nm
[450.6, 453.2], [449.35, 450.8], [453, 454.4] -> 0.00 nm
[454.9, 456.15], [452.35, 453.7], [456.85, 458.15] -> -0.03 nm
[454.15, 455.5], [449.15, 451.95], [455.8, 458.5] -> 0.06 nm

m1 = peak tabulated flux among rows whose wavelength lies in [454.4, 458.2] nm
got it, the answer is 0.6874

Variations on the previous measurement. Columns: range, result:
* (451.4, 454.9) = 0.6889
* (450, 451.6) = 0.698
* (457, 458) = 0.6867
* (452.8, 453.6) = 0.6266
